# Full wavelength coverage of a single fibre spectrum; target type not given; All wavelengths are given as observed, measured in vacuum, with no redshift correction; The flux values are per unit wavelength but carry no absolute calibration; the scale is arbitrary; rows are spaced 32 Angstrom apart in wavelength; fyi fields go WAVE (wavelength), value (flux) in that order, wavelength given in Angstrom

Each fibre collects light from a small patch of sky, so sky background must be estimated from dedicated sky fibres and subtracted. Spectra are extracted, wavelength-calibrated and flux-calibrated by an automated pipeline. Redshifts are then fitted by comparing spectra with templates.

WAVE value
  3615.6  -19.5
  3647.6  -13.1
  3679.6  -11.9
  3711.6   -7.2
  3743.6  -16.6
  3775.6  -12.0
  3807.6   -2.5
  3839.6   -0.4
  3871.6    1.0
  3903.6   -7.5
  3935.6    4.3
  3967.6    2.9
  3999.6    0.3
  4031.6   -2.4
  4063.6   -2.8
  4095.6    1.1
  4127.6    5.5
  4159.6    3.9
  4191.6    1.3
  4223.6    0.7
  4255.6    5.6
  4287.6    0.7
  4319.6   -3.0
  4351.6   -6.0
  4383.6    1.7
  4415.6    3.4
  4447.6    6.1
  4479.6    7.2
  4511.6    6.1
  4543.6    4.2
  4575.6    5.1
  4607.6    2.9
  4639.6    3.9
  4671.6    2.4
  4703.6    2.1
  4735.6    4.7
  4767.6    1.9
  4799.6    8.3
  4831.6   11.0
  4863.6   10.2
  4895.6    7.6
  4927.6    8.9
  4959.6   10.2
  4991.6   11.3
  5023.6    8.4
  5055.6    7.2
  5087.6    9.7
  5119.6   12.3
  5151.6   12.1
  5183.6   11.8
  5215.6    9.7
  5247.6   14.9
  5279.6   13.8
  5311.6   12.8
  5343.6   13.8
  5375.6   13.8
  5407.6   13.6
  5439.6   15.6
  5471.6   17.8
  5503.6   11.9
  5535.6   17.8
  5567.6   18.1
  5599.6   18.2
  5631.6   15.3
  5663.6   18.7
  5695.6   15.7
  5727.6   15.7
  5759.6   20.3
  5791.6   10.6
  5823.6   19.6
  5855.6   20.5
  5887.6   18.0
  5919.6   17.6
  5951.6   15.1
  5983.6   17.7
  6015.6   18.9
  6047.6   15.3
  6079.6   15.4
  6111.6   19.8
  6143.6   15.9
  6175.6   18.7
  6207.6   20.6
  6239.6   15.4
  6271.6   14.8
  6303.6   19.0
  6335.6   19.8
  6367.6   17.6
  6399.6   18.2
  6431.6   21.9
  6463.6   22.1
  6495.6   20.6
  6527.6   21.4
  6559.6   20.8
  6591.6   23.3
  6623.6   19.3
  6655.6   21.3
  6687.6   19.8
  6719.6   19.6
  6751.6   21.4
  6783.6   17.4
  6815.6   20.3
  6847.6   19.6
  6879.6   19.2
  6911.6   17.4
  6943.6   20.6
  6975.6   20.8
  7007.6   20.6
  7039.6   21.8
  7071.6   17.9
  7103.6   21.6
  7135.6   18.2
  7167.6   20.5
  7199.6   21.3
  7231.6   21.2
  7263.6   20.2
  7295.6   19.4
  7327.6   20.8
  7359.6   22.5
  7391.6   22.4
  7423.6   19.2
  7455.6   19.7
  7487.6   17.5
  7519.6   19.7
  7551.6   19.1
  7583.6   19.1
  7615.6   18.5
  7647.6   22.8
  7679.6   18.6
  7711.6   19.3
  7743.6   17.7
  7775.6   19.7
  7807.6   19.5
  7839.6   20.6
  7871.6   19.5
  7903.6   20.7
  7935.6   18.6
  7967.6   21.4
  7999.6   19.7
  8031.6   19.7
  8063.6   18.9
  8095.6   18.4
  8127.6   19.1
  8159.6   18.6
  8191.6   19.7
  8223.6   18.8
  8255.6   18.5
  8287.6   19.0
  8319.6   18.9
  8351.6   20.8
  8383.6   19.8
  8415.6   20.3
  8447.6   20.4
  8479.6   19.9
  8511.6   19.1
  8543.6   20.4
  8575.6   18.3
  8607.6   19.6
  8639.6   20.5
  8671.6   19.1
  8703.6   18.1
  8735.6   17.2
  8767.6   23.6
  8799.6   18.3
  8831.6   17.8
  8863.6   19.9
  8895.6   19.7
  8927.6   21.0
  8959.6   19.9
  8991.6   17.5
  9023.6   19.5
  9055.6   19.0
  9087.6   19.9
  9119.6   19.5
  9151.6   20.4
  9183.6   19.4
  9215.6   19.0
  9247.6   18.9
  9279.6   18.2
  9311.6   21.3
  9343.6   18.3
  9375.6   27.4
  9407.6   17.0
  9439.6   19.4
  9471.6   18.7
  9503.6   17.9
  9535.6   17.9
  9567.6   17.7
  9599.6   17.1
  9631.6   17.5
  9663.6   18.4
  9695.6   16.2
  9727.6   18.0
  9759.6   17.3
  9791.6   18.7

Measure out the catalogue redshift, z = 0.21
